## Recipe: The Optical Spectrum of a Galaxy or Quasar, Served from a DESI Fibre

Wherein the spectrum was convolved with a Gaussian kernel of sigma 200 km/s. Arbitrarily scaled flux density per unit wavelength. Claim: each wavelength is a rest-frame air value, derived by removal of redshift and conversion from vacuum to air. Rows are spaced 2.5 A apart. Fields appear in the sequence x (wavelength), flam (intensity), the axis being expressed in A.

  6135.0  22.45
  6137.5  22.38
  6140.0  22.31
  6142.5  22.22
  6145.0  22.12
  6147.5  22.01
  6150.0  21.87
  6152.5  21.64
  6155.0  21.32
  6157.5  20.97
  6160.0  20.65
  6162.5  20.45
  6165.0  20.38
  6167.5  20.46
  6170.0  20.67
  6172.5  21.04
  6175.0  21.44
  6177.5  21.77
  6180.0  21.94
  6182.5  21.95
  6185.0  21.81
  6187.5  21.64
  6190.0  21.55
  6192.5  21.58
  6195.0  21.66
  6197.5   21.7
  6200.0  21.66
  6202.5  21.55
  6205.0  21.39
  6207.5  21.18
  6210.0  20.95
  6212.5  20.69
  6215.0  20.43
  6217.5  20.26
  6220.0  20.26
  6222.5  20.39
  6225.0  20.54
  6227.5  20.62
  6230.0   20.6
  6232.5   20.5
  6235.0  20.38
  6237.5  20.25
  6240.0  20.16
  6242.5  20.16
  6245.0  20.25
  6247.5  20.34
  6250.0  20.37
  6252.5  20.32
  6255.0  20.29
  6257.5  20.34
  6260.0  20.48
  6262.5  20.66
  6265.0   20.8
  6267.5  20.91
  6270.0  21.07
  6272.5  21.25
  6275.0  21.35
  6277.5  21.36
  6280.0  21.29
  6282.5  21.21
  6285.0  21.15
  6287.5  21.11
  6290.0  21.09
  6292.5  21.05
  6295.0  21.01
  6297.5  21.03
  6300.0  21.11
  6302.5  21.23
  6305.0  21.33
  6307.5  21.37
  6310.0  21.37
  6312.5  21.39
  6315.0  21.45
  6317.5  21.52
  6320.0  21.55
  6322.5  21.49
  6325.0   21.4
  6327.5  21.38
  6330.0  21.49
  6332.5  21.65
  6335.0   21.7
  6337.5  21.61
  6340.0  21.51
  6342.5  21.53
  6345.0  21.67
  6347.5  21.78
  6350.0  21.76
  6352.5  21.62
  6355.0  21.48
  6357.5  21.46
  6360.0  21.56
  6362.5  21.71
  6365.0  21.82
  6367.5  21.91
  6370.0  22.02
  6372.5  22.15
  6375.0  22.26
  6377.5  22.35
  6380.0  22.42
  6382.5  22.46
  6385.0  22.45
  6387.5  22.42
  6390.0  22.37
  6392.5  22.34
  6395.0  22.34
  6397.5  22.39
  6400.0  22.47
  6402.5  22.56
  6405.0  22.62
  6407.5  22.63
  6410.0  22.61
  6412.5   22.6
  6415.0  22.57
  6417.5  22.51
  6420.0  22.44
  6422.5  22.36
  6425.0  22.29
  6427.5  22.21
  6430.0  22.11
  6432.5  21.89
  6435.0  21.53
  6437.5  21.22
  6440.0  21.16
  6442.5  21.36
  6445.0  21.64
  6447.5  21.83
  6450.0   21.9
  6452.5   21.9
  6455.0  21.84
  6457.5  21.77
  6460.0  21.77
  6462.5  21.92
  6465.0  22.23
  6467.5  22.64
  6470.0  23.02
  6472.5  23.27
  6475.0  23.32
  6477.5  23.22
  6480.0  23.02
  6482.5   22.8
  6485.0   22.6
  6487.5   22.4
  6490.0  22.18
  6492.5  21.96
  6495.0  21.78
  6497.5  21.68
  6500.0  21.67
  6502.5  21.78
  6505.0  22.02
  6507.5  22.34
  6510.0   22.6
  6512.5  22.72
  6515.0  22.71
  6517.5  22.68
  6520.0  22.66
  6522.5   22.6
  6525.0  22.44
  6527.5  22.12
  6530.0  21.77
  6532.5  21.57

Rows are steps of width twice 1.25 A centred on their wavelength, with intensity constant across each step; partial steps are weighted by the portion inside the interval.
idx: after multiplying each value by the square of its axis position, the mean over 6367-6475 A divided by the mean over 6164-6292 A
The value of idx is 1.1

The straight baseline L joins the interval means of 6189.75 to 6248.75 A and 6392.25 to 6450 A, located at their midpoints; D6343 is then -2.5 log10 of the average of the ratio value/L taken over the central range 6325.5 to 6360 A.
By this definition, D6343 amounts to 0.00 mag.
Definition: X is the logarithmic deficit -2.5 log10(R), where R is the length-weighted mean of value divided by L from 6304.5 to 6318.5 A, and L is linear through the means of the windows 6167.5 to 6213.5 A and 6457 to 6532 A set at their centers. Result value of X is 0.02 mag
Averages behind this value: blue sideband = 21.4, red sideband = 22.4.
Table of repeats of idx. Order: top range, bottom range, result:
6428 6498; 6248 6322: 1.11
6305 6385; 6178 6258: 1.08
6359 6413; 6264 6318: 1.08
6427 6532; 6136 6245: 1.15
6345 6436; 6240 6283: 1.12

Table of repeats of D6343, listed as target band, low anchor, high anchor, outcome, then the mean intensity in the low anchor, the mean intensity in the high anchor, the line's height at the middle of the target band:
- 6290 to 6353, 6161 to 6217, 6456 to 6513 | 0.016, 21.3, 22.4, 21.8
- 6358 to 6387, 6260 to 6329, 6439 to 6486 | -0.019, 21.2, 22.3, 21.7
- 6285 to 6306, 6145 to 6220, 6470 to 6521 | 0.030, 21.3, 22.5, 21.7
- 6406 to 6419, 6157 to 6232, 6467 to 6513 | -0.023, 21.1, 22.5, 22.1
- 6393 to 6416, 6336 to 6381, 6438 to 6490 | -0.025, 21.8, 22.3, 22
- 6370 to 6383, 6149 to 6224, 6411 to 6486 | -0.017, 21.2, 22.2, 21.9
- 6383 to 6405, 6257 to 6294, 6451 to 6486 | -0.024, 21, 22.5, 21.9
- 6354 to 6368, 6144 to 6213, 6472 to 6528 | 0.017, 21.4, 22.5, 22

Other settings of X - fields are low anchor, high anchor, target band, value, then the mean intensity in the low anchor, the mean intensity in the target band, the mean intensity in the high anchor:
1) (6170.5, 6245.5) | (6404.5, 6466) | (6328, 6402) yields -0.01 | 21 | 22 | 22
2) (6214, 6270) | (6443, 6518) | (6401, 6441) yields -0.02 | 20.4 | 22.2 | 22.3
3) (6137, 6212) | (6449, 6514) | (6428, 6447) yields 0.03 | 21.5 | 21.6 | 22.3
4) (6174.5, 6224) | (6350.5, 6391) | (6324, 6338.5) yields 0.02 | 21.3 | 21.5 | 22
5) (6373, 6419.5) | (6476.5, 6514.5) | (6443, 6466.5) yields 0.03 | 22.5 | 21.9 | 22.3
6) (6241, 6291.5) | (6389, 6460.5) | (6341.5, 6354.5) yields -0.01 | 20.8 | 21.7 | 22.1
